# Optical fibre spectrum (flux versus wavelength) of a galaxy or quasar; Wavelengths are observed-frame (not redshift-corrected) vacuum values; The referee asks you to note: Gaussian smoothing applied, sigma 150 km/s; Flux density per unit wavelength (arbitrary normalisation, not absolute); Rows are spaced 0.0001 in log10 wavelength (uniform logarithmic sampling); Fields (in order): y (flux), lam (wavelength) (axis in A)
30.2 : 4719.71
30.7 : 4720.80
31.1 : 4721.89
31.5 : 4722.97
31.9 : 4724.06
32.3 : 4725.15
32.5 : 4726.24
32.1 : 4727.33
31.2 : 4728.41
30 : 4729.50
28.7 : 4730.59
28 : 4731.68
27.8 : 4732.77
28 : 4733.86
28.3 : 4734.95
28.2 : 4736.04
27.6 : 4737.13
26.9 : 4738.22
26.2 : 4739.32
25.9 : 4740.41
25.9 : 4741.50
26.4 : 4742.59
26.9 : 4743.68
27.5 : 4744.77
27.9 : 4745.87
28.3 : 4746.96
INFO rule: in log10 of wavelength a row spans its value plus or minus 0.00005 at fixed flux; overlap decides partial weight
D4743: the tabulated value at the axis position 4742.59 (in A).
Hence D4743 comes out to 26.4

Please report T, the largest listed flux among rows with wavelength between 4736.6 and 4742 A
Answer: 27.6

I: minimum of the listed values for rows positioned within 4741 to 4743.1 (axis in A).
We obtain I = 25.9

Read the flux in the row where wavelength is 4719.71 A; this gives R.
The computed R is 30.2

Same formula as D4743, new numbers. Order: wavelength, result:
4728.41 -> 31.2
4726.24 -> 32.5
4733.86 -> 28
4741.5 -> 25.9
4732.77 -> 27.8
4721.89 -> 31.1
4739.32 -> 26.2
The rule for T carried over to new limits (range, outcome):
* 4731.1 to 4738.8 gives 28.3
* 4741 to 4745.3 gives 27.5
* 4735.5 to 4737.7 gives 28.2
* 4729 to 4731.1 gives 30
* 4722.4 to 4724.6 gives 31.9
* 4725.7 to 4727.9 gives 32.5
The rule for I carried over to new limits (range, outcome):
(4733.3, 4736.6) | 28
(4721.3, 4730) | 30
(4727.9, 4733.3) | 27.8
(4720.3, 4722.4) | 30.7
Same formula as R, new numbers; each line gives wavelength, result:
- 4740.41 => 25.9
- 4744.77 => 27.5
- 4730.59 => 28.7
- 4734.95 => 28.3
